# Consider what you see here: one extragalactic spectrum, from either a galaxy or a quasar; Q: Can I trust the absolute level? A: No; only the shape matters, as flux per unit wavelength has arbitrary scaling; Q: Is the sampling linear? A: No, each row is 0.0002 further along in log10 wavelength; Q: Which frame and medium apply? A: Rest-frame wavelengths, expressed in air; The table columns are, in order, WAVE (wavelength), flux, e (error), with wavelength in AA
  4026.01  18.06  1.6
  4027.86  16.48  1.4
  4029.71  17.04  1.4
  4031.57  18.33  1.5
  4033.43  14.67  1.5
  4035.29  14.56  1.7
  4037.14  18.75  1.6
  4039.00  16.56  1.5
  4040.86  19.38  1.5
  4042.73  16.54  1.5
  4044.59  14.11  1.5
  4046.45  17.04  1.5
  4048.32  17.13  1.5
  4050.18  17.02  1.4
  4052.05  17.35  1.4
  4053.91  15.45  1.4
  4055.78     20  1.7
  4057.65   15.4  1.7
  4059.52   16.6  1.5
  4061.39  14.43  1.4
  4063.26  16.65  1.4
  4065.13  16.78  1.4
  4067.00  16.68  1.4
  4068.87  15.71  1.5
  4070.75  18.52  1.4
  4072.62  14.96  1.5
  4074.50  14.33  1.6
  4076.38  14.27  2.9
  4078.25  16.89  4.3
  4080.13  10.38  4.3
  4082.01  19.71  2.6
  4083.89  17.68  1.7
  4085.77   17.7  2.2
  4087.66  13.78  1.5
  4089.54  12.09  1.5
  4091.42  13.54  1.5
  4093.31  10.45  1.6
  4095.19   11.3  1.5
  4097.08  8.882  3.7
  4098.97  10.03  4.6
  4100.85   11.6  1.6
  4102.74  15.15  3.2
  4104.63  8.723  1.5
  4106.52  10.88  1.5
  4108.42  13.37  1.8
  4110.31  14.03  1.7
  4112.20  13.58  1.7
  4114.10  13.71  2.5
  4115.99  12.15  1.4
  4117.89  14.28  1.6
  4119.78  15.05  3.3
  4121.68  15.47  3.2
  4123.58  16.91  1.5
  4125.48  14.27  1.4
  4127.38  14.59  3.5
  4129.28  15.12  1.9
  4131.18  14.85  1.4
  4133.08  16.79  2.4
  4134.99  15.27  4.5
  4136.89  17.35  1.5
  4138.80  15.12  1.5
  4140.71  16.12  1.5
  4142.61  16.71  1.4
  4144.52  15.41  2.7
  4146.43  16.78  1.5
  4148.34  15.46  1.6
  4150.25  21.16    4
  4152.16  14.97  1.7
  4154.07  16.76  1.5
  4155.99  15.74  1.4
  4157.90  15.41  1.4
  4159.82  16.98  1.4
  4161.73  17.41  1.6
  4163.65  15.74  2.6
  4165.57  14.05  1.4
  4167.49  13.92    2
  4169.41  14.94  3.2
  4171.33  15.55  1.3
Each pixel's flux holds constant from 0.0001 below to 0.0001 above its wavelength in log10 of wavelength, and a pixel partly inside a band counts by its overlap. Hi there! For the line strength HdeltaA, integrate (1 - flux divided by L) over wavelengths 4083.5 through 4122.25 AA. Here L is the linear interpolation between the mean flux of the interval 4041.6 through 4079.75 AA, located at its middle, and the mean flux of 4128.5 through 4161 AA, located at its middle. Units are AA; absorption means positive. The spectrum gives 7.9 AA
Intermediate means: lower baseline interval 16.2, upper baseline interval 16.3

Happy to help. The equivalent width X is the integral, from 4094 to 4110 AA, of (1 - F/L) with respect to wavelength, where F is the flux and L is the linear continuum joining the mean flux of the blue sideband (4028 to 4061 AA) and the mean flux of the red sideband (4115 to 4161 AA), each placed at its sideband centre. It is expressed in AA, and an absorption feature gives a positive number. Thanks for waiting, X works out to 4.77 AA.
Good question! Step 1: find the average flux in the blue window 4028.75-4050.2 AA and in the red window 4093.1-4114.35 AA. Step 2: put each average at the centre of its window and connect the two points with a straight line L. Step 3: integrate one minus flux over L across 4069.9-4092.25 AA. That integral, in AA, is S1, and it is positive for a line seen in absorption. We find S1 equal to -2.9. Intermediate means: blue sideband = 16.7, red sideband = 11.8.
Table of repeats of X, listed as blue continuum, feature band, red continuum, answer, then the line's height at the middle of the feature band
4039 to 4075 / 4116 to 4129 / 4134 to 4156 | 1.25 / 16.5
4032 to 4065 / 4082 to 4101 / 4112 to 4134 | 3.02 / 15.5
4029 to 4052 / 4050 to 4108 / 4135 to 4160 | 7.27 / 16.6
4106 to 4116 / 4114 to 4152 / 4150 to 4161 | -2.12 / 14.8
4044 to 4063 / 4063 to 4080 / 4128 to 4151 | 0.68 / 16.5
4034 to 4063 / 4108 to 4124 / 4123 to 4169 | 1.91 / 16.2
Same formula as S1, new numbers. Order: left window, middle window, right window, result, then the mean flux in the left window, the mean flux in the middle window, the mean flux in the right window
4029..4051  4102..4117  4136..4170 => 3.38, 16.8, 12.7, 16.1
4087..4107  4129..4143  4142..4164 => -0.84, 11.5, 15.9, 16.6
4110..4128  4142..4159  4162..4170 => -2.04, 14.4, 16.5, 14.9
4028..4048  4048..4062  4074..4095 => -0.71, 16.7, 16.7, 14.5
